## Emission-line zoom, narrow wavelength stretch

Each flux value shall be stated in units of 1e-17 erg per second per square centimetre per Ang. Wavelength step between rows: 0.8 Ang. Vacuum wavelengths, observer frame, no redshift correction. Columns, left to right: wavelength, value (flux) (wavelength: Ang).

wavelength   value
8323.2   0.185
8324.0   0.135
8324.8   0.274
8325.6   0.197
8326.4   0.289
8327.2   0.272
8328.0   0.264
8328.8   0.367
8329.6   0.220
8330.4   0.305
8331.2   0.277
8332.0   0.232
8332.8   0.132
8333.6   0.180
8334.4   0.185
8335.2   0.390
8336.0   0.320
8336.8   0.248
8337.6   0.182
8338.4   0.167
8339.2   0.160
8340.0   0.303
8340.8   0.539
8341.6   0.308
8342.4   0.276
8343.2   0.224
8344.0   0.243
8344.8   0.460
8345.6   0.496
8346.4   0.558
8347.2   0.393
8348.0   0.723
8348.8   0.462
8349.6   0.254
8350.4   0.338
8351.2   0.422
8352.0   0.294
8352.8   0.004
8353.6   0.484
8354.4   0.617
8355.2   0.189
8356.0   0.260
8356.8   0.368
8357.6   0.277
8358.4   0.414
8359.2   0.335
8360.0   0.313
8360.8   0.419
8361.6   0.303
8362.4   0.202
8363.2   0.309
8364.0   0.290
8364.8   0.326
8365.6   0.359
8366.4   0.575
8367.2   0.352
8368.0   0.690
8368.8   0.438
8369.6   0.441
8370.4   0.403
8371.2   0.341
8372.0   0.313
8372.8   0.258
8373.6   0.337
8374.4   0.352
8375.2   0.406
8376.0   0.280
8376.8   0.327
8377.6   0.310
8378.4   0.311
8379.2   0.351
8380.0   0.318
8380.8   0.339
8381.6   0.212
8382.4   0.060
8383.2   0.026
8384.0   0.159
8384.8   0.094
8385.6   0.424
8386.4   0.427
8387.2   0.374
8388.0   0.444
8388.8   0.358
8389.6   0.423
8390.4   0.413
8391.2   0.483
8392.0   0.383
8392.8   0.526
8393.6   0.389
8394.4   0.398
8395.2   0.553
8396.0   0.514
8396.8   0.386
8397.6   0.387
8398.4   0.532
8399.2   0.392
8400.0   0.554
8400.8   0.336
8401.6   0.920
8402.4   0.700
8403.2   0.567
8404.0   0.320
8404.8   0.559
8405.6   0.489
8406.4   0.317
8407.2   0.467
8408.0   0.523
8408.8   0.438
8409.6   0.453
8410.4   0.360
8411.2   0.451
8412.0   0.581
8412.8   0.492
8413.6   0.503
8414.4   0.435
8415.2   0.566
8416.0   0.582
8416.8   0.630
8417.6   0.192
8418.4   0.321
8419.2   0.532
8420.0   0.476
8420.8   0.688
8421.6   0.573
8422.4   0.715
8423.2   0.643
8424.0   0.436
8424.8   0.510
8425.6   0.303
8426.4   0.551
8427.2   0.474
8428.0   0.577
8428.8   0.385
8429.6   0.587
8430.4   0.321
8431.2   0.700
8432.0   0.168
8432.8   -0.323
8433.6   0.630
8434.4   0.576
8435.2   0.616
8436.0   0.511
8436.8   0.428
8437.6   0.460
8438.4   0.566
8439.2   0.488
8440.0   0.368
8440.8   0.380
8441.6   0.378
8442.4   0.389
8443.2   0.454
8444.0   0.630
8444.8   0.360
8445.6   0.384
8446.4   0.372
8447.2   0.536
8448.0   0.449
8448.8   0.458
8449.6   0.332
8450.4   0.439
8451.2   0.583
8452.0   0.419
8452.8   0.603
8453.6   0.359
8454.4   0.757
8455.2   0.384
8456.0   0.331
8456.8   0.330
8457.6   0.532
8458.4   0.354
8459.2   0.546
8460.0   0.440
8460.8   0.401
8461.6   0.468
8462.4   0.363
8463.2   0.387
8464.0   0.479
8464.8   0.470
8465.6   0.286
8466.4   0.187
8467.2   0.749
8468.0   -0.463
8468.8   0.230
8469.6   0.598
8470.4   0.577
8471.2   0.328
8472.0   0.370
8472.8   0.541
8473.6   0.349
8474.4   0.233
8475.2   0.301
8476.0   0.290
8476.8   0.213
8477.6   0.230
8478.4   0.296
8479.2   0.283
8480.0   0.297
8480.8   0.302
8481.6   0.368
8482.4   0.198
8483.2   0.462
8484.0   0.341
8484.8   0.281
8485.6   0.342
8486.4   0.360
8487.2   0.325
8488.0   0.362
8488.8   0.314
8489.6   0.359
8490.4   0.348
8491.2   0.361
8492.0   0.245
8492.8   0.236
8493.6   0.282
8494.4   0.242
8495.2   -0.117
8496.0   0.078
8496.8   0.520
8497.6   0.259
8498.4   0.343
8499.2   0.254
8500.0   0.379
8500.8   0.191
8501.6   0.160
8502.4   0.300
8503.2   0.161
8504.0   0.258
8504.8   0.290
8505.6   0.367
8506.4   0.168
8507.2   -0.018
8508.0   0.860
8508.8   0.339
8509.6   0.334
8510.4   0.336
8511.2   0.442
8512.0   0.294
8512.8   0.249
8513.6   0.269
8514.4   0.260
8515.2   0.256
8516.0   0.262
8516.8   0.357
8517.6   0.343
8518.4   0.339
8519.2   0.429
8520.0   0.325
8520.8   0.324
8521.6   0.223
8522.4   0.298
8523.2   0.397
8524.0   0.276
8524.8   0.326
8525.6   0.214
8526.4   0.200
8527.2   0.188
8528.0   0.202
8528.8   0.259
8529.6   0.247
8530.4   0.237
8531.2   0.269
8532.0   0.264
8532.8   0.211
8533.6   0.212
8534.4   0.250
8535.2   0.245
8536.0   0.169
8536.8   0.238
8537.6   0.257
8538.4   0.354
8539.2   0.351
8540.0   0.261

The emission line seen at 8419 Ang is Mg II 2798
